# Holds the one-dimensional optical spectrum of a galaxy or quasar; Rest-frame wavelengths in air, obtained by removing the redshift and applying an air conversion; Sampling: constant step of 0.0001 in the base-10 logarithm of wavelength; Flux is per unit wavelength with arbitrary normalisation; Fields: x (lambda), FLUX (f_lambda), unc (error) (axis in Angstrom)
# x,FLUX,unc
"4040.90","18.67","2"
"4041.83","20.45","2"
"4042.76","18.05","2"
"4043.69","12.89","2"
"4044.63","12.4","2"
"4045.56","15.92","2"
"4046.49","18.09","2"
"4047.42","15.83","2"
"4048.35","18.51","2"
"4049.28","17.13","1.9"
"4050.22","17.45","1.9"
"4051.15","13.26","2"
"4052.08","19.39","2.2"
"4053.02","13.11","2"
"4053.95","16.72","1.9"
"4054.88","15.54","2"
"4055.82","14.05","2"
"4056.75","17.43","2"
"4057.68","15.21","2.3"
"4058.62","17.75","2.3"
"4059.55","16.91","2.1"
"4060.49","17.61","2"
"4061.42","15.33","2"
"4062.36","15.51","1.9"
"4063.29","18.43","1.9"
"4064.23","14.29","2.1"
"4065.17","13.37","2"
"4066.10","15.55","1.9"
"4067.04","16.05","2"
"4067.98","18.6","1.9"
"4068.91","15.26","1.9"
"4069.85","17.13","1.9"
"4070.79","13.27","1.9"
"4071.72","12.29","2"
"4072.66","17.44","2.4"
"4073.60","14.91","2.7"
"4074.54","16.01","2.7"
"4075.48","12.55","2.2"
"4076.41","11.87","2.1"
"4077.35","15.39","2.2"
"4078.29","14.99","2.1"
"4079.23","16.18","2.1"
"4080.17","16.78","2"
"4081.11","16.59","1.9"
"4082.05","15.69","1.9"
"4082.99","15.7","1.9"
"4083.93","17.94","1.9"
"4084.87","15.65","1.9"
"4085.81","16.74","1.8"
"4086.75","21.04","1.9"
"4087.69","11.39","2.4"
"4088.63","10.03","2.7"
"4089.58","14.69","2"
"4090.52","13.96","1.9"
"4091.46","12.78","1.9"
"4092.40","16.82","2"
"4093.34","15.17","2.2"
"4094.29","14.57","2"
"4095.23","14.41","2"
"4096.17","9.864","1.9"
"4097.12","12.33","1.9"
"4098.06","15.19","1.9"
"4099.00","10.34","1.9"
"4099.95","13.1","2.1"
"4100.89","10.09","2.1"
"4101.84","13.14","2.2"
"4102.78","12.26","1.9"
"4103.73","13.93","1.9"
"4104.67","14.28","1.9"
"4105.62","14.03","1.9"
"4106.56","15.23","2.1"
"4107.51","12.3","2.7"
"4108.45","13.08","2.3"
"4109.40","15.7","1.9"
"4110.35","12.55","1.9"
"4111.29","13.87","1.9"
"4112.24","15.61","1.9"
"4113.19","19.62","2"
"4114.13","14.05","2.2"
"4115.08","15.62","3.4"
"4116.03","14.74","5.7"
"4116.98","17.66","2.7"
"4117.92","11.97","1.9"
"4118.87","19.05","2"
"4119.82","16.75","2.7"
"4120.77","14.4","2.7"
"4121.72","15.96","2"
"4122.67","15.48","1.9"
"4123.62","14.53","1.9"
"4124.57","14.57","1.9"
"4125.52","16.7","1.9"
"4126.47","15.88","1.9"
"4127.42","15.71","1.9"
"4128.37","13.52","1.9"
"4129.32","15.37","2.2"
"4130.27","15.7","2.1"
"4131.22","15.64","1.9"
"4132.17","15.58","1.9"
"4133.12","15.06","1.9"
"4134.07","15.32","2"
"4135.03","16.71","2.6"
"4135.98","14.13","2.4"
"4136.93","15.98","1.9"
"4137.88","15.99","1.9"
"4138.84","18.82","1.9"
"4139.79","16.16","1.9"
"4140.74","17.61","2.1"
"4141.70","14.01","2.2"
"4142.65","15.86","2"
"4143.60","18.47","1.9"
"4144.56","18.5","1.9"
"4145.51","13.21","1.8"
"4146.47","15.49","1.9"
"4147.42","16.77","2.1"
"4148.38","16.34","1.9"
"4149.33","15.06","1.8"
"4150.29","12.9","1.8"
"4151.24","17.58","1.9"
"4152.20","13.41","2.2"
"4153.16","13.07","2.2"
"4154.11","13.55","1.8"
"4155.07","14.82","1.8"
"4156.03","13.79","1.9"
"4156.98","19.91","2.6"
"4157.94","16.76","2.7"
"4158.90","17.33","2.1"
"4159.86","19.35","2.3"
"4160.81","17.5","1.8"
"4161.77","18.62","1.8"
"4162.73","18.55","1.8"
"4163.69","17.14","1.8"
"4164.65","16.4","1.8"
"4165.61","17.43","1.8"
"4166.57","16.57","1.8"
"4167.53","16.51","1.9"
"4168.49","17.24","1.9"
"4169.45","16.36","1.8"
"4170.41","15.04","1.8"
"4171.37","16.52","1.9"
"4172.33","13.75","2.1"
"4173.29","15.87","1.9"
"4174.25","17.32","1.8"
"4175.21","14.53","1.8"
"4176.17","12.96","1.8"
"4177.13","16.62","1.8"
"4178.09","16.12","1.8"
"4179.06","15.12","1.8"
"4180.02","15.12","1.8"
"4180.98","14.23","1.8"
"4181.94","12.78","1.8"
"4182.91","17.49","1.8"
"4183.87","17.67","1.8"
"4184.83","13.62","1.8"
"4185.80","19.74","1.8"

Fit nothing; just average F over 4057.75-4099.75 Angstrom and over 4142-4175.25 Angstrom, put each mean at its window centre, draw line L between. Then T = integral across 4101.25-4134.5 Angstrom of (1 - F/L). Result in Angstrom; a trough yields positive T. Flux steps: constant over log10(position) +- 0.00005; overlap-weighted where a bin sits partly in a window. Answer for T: 1.4 Angstrom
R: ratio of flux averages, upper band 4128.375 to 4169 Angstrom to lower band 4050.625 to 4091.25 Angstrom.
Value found 1.0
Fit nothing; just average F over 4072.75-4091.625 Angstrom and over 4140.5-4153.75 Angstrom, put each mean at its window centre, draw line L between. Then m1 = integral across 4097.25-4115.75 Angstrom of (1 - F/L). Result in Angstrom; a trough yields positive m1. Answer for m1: 1.70 Angstrom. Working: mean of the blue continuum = 15.1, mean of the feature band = 13.9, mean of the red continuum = 15.5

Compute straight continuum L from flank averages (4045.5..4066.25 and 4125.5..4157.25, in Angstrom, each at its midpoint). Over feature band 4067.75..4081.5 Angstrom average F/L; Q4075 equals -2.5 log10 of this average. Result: 0.06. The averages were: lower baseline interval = 16.2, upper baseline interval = 15.6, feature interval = 15.2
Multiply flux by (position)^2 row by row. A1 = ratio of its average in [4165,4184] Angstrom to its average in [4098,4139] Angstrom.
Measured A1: 1.09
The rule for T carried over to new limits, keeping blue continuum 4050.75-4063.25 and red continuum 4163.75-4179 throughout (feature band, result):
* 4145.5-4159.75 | 0.42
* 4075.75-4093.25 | 0.93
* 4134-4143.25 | -0.08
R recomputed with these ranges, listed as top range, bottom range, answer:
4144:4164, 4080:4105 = 1.14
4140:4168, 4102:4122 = 1.10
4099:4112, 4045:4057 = 0.81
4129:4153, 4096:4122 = 1.11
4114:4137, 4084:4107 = 1.11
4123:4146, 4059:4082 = 1.02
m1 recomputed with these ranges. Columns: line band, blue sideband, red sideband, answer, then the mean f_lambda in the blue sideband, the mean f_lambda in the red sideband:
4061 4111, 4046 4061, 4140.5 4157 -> 4.9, 16.5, 15.4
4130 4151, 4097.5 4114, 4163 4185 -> -1.5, 13.8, 15.8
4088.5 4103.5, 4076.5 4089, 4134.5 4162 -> 2.5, 15.6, 16.1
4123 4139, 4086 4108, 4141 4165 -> -0.4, 13.6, 16.2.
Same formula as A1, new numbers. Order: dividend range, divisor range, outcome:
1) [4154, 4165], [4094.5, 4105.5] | 1.38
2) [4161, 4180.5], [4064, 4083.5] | 1.11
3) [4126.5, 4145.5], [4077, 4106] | 1.14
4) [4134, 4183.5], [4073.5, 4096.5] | 1.11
